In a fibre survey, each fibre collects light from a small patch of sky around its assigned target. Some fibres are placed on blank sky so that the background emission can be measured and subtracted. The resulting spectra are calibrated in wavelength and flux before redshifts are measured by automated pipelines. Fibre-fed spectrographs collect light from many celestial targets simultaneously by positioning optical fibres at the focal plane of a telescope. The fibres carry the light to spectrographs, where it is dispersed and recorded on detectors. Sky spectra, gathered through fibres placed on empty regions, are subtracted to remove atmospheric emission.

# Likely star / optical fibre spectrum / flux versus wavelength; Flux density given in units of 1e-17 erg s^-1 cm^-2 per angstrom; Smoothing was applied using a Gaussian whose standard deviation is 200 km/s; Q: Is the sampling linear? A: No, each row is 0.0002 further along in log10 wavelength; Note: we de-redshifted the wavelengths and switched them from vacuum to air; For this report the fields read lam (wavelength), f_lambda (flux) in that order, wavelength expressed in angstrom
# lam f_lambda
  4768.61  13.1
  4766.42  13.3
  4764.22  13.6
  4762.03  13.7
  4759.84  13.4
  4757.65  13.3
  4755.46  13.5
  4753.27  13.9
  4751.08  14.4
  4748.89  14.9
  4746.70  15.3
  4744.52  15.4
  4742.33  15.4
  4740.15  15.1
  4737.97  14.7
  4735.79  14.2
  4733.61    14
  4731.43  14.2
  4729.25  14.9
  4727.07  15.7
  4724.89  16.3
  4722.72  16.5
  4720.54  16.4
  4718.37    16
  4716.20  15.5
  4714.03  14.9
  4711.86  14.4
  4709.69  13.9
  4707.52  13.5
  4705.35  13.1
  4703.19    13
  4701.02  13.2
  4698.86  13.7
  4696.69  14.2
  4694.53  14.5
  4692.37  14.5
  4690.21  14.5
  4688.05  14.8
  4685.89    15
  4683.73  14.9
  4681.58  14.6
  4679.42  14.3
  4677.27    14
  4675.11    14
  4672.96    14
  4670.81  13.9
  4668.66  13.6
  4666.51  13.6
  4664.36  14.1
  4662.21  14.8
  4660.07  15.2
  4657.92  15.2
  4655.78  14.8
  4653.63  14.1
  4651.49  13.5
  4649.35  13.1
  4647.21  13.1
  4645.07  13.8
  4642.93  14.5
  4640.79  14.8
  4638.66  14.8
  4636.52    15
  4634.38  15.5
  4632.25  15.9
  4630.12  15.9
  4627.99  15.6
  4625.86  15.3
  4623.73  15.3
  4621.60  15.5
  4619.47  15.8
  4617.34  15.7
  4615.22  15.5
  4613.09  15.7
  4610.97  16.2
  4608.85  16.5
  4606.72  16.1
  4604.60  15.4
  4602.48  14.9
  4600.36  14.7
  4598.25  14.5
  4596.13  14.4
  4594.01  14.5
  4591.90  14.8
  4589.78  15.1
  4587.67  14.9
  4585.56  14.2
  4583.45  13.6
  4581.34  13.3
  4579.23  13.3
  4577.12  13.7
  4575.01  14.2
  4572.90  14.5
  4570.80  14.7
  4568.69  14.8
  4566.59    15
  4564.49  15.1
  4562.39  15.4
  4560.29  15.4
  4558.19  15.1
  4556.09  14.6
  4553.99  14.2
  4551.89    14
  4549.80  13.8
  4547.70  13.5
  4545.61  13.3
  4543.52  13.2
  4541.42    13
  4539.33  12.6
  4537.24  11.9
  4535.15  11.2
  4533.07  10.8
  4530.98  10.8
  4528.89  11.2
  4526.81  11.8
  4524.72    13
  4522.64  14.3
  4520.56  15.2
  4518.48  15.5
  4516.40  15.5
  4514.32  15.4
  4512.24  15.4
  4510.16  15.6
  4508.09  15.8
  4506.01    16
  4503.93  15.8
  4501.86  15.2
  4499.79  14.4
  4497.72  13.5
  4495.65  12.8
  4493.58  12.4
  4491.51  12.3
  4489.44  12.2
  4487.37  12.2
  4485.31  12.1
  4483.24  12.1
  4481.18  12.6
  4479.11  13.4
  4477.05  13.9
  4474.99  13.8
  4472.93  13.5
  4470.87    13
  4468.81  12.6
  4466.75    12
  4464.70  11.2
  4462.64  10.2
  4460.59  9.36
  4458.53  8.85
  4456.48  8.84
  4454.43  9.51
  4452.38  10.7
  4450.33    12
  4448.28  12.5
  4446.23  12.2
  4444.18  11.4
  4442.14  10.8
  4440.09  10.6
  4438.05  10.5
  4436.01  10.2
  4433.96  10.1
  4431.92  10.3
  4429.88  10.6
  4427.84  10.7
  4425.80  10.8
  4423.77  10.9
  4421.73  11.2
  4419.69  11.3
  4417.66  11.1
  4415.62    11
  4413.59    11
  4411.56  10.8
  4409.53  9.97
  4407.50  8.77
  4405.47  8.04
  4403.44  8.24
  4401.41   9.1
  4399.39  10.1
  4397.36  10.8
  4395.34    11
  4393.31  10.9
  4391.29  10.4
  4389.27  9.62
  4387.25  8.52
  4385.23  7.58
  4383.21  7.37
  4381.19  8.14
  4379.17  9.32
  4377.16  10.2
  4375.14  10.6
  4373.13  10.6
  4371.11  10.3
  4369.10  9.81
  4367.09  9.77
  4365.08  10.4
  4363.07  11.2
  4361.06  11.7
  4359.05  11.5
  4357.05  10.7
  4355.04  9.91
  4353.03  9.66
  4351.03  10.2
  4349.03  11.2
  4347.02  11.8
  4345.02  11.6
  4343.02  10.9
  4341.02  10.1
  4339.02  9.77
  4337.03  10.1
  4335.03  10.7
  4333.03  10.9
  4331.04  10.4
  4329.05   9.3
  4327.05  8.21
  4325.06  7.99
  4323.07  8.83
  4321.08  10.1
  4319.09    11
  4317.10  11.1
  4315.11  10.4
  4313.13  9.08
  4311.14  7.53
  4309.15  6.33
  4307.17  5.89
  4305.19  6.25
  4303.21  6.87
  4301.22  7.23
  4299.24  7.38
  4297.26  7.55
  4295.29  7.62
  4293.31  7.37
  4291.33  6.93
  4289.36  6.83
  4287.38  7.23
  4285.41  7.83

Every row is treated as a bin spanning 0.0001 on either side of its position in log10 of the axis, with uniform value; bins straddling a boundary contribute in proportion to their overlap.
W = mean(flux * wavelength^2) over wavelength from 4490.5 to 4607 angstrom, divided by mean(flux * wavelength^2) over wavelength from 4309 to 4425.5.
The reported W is 1.53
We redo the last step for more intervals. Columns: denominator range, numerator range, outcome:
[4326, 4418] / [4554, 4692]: 1.64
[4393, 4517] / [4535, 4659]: 1.31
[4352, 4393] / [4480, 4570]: 1.49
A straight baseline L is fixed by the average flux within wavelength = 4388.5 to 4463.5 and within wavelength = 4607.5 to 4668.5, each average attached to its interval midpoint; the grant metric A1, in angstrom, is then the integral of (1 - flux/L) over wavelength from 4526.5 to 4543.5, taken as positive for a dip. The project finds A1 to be 1.3 angstrom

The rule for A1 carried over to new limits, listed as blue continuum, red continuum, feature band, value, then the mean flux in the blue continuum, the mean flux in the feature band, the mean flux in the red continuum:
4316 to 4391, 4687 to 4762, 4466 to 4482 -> -2.26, 10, 13.1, 14.6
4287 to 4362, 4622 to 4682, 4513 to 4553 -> -1.92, 9.18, 13.2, 14.5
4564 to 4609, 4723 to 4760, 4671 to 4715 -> 1.57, 14.6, 14.1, 14.7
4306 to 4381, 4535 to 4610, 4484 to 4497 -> 0.40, 9.95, 12.4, 14.3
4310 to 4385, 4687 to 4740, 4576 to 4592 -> -1.32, 10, 14.1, 14.6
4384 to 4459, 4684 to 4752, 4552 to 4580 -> -4.85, 10.3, 14.6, 14.7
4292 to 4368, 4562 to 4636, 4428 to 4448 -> 1.49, 9.43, 10.8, 15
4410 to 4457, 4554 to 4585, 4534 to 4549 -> 1.14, 10.8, 12.7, 14.5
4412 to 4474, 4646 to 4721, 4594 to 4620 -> -4.30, 11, 15.4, 14.3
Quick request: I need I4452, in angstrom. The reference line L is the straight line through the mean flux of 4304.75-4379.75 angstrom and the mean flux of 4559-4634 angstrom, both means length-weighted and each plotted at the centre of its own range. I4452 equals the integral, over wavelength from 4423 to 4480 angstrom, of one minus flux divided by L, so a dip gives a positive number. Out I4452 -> 4.2 angstrom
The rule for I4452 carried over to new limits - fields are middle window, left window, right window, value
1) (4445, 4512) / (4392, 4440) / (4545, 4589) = -3.3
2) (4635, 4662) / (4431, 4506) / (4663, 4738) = -0.9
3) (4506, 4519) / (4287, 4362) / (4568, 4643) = -2.5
